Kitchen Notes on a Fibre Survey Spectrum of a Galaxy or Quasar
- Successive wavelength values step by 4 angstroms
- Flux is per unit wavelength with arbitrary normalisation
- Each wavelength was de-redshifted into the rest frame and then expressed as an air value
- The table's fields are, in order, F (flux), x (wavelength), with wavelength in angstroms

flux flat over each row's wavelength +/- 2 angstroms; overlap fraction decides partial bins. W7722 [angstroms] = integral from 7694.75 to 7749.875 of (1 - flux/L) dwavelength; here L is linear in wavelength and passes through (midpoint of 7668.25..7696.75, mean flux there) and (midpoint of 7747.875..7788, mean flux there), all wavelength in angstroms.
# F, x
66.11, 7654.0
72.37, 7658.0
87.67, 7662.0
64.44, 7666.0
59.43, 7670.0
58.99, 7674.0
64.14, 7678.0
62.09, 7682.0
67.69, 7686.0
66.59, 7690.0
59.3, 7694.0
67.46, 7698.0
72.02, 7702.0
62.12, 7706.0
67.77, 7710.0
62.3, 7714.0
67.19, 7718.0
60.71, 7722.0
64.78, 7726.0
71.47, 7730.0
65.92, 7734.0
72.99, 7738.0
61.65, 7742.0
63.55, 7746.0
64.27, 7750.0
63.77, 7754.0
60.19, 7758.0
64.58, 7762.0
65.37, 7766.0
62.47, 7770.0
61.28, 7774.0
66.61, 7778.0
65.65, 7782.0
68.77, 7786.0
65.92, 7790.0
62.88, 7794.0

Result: -2.1 angstroms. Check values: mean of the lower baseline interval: 62.8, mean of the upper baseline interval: 64.3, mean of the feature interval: 65.9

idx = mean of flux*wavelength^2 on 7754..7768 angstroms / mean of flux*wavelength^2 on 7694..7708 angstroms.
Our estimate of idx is 0.98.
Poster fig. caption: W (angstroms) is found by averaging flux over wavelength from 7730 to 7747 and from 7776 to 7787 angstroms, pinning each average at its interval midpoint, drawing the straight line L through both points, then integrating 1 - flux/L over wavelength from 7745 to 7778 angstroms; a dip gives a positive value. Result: 1.7 angstroms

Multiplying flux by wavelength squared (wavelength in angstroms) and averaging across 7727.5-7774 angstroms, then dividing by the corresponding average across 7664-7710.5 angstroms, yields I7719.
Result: 1.03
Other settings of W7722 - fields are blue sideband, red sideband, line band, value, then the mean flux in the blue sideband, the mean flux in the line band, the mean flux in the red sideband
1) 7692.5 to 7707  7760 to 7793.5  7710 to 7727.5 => 0.3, 65.6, 64.2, 65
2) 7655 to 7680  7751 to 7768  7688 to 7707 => 0.2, 67.8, 65.7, 63.5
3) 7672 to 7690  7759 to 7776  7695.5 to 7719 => -1.0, 63.6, 66.3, 63.2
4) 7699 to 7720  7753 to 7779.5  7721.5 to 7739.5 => -0.6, 66.3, 67.6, 63.4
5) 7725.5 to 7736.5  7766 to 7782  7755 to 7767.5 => 0.4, 68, 63.3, 64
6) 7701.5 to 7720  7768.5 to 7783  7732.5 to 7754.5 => -0.2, 65.8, 65.5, 63.9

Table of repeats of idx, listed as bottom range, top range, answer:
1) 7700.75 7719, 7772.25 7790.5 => 1.01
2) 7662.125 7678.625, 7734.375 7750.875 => 1.04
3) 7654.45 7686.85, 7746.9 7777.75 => 0.97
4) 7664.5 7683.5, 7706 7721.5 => 1.06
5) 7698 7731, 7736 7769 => 0.99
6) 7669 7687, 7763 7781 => 1.05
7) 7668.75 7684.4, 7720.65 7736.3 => 1.09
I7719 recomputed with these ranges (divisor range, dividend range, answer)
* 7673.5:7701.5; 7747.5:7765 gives 1.00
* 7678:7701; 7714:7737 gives 1.03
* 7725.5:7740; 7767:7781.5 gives 0.93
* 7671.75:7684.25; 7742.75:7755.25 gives 1.05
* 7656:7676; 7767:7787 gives 0.97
